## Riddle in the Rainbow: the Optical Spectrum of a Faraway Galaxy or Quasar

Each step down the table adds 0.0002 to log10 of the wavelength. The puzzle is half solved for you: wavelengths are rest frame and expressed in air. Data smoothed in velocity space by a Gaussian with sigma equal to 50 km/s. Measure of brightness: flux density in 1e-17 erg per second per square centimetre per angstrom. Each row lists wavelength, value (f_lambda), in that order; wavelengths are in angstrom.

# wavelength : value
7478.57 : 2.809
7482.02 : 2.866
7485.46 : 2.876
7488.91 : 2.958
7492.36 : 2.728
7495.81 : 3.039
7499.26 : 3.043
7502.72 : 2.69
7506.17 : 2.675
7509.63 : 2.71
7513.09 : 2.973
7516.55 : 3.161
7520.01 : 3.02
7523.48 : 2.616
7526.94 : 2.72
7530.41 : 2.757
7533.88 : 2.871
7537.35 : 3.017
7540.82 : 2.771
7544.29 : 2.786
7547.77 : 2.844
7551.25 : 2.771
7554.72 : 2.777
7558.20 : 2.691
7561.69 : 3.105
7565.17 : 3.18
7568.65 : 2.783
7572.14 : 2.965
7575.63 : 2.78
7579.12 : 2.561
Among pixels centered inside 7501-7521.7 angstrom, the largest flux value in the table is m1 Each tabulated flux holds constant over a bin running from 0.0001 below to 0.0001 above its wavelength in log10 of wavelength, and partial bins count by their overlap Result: 3.161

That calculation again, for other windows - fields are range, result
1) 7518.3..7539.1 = 3.02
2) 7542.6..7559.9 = 2.844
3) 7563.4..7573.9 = 3.18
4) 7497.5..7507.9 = 3.043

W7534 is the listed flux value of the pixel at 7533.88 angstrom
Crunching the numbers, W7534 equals 2.871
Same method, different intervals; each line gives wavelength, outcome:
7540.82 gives 2.771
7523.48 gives 2.616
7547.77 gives 2.844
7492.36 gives 2.728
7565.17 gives 3.18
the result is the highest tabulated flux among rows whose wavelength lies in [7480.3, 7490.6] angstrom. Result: 2.958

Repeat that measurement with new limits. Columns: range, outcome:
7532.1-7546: 3.017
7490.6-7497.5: 3.039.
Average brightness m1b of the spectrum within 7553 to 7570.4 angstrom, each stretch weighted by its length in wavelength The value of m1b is 2.91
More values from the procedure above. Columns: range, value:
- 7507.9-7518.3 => 2.95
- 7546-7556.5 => 2.8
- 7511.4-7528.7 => 2.9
